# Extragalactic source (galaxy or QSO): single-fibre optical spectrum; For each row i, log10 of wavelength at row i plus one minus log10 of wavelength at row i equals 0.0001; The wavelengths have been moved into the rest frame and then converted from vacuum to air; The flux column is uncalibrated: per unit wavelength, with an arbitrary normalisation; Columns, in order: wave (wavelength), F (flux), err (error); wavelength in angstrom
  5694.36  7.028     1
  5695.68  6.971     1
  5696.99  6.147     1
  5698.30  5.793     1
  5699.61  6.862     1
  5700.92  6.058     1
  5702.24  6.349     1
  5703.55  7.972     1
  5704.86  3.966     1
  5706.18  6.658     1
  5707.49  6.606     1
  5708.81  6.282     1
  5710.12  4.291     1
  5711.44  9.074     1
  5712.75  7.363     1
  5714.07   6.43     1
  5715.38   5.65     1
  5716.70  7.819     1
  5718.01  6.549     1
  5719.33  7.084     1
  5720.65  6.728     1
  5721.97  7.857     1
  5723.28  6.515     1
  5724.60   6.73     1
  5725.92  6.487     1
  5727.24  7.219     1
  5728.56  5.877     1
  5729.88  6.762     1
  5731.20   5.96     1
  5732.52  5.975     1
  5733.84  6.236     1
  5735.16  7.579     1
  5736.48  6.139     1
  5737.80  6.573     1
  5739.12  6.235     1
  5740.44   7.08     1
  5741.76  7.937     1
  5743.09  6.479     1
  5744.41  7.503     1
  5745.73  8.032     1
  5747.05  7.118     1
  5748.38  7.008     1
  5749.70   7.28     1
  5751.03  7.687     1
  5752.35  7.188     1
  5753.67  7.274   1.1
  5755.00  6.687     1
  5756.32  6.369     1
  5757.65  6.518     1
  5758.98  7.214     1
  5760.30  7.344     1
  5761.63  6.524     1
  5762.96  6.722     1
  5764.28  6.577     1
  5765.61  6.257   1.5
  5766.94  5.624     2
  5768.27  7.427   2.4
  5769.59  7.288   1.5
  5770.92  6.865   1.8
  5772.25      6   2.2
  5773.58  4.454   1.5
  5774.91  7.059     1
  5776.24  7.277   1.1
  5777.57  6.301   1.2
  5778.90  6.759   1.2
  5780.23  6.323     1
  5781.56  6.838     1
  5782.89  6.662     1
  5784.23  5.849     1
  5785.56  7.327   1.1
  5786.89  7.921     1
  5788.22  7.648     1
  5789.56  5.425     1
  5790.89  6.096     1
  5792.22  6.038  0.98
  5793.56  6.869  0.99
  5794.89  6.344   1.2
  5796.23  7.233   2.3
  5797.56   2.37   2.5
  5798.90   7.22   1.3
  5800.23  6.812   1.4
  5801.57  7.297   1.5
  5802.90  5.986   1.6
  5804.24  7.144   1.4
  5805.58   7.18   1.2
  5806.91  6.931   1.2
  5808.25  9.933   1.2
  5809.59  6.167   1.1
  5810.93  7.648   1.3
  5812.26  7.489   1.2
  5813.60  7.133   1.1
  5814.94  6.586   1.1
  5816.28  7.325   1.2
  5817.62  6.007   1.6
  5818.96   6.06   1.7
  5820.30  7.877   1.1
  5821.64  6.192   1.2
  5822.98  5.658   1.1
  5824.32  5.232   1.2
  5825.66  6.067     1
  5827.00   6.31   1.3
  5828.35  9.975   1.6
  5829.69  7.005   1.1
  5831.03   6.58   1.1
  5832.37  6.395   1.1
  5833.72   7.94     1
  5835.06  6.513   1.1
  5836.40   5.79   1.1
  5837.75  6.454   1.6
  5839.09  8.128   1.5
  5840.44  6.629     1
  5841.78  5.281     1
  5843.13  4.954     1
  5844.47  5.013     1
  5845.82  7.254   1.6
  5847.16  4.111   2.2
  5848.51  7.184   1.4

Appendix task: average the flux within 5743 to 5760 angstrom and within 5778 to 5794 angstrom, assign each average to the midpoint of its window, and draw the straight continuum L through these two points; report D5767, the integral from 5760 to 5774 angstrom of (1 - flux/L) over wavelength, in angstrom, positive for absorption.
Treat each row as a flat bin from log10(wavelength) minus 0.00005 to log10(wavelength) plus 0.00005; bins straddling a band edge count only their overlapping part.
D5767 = 0.9 angstrom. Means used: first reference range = 7.13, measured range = 6.47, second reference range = 6.64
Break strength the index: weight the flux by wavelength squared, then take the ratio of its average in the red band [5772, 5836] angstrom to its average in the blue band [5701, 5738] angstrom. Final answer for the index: 1.05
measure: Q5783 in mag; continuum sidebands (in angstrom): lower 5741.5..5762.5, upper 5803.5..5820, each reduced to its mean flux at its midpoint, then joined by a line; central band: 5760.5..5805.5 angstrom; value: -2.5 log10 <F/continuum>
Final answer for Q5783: 0.097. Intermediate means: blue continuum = 7.11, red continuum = 7.14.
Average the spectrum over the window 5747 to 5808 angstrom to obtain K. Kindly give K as 6.68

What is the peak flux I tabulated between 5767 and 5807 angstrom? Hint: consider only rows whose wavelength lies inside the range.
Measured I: 7.921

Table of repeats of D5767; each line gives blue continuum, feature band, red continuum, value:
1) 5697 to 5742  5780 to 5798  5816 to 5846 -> 0.41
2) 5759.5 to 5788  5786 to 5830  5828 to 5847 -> -0.97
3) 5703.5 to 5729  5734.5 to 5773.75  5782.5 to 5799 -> -2.26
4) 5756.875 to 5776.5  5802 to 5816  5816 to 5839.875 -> -1.11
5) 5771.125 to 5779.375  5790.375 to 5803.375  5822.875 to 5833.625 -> 0.55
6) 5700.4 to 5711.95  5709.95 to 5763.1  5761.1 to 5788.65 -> -3.40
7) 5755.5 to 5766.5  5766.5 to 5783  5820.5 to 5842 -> 0.34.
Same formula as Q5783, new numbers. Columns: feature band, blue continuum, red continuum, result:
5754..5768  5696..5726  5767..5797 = 0.00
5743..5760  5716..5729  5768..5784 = -0.07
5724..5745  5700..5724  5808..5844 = 0.00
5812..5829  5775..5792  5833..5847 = -0.05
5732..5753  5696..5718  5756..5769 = -0.07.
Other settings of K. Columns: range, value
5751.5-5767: 6.75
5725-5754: 6.89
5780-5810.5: 6.69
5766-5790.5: 6.6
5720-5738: 6.62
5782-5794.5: 6.64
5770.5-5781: 6.37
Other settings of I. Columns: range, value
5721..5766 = 8.032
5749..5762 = 7.687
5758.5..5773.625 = 7.427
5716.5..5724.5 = 7.857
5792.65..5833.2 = 9.975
